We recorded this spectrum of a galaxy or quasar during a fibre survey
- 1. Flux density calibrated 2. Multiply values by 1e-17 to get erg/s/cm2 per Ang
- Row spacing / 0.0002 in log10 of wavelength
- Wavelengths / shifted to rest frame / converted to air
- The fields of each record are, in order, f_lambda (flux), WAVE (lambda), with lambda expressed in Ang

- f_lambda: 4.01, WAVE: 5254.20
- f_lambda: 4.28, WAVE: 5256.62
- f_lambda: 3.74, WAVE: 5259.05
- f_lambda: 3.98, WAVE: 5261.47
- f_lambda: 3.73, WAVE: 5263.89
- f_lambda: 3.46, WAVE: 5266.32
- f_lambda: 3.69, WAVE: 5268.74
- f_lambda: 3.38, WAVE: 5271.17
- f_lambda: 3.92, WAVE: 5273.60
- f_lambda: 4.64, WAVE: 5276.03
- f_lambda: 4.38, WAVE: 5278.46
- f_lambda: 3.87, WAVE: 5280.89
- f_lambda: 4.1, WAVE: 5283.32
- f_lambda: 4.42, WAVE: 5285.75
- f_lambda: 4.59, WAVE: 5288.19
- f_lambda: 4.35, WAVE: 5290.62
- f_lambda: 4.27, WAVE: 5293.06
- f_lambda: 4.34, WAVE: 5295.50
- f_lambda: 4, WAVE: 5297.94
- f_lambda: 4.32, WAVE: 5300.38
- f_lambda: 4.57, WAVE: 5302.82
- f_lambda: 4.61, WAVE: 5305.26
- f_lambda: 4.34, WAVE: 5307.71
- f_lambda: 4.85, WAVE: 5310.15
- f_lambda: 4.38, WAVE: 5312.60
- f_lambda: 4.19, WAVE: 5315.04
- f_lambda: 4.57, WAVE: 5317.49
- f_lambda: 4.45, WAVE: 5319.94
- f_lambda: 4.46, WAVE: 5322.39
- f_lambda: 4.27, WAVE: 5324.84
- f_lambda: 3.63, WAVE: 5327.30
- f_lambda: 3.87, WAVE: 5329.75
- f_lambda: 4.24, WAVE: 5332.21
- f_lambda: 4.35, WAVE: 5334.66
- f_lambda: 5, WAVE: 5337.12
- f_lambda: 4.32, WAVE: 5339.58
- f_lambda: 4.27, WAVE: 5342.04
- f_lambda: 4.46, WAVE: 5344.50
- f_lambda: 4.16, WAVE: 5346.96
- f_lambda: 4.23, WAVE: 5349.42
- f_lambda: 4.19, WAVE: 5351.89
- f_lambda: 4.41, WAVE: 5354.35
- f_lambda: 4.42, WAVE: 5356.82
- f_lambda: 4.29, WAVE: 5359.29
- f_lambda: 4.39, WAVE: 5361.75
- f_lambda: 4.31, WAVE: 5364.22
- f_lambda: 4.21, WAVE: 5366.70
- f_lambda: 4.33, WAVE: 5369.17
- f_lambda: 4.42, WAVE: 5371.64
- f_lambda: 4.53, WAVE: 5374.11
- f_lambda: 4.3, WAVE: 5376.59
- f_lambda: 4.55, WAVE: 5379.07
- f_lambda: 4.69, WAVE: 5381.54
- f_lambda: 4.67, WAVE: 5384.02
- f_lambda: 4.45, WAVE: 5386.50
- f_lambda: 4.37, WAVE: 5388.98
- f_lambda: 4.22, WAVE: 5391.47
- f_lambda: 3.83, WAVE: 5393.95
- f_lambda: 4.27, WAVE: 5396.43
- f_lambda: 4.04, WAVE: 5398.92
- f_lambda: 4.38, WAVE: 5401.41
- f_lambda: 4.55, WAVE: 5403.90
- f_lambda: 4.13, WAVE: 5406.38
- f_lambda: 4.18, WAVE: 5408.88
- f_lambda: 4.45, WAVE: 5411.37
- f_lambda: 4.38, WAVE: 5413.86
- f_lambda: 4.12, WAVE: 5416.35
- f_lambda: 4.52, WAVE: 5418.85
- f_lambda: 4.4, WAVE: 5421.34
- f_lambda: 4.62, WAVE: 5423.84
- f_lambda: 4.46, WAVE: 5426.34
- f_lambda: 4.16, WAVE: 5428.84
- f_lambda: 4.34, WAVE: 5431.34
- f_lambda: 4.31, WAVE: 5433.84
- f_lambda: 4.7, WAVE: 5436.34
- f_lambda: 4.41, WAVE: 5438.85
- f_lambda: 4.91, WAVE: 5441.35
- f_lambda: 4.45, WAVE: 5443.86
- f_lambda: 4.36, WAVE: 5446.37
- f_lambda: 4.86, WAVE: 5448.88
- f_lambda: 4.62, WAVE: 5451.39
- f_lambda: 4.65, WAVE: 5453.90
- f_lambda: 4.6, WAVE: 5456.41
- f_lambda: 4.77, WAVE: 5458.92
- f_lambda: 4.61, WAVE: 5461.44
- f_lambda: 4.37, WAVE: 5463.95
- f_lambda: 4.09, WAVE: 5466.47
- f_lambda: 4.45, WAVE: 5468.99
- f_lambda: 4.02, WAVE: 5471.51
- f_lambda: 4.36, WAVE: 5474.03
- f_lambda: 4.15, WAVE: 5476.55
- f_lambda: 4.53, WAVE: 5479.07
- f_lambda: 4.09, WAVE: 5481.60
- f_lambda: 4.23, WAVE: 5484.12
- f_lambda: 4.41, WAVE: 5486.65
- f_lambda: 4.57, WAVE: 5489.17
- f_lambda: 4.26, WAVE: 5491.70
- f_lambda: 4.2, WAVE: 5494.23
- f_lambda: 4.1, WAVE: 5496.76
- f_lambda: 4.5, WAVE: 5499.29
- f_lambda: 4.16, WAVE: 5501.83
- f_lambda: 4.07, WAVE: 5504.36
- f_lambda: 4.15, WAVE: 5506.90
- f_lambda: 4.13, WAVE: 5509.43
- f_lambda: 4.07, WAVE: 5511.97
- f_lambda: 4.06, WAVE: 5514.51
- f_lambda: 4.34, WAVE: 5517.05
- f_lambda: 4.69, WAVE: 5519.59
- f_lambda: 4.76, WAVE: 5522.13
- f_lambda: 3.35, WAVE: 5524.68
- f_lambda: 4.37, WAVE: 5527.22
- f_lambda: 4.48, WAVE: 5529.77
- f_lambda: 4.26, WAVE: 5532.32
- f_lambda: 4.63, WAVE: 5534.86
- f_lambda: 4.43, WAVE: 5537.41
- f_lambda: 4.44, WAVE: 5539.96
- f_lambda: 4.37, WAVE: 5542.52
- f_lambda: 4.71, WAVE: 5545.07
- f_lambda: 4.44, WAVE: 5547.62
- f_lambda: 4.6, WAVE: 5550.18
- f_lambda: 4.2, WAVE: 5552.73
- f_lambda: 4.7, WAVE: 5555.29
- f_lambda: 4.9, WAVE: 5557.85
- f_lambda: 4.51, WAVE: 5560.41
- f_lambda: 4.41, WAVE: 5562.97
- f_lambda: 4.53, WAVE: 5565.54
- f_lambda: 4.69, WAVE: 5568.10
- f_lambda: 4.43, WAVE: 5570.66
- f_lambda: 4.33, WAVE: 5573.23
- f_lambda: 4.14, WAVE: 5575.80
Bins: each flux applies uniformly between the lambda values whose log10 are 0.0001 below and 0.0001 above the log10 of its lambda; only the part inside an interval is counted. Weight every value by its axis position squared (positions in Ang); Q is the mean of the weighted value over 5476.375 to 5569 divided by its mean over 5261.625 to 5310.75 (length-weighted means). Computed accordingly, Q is 1.1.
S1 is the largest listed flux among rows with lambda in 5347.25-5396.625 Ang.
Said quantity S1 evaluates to 4.69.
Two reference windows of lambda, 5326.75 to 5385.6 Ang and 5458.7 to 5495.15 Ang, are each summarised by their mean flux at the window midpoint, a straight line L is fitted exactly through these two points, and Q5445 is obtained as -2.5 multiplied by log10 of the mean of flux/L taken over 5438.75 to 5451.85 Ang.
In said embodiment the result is -0.07 mag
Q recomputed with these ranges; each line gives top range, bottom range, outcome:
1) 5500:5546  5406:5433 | 1.03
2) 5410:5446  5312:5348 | 1.07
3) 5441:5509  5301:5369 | 1.06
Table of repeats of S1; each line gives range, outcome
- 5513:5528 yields 4.76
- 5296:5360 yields 5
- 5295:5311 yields 4.85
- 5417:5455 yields 4.91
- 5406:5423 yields 4.52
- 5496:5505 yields 4.5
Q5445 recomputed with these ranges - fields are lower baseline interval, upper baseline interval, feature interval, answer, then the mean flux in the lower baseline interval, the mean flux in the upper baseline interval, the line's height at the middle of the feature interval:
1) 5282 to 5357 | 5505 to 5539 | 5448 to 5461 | -0.09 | 4.34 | 4.28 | 4.3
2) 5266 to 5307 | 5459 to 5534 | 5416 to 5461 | -0.07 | 4.19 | 4.28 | 4.25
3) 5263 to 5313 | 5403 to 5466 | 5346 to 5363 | 0.01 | 4.2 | 4.47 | 4.32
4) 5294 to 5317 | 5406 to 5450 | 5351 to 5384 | 0.00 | 4.4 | 4.44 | 4.42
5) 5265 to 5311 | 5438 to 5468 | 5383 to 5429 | 0.03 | 4.21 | 4.56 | 4.46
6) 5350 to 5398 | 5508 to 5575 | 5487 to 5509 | 0.04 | 4.36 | 4.41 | 4.4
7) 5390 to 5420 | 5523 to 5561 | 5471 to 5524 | 0.03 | 4.25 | 4.43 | 4.37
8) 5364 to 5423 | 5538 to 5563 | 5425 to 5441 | -0.01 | 4.35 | 4.53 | 4.39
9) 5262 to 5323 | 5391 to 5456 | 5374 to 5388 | -0.04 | 4.23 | 4.4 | 4.35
